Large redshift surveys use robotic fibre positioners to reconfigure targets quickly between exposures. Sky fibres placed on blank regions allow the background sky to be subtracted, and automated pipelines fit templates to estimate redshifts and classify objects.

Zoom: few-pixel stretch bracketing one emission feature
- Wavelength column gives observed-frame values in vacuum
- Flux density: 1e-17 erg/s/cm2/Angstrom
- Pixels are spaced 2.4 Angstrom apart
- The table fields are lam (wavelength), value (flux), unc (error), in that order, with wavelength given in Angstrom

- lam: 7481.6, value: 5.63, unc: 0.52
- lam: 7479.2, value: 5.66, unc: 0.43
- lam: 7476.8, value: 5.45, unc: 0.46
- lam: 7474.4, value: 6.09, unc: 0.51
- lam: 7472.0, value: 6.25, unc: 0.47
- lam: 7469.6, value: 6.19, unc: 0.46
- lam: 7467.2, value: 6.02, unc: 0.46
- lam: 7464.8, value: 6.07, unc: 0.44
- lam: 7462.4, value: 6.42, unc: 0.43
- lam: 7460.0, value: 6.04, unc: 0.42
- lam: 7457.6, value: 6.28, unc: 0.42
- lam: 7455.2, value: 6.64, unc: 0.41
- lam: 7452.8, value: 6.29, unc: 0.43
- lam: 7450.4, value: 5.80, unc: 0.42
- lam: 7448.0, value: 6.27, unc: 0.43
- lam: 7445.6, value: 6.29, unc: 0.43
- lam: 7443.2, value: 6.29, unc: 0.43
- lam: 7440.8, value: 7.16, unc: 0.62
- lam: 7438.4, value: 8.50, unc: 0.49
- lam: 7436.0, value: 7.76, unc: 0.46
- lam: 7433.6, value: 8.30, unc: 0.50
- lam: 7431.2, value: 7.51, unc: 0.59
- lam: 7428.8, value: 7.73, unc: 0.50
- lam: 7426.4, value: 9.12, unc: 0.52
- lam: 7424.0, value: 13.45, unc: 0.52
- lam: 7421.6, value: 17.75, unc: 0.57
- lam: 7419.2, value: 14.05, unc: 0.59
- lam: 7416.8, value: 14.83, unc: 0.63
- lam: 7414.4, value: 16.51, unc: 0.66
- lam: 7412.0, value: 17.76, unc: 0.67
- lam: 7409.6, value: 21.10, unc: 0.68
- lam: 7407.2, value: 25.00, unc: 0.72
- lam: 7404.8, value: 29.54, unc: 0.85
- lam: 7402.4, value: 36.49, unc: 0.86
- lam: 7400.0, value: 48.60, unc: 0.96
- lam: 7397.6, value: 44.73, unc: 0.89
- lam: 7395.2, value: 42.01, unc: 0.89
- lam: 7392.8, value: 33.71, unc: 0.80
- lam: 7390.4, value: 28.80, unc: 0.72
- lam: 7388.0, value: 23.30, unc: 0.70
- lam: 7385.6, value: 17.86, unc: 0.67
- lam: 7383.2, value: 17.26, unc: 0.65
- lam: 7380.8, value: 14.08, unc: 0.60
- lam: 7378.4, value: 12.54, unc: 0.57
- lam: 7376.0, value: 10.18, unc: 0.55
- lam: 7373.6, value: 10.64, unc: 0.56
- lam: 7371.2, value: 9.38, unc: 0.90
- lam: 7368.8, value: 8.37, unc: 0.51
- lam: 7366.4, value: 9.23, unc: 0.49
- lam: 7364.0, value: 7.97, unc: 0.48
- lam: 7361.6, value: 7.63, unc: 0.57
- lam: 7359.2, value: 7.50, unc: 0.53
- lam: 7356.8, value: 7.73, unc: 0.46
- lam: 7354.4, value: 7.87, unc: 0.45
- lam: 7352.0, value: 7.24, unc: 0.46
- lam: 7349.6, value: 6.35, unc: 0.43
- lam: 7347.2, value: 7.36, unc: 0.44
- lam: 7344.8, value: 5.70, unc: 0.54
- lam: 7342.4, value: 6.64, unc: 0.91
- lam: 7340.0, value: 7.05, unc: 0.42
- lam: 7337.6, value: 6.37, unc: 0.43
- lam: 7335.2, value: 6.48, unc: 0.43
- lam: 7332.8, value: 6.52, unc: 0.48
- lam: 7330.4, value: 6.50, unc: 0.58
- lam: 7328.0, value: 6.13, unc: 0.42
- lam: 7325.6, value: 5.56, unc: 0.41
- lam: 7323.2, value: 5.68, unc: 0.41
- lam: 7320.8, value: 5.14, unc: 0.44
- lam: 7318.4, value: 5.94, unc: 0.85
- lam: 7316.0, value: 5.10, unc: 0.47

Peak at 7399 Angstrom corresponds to Halpha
